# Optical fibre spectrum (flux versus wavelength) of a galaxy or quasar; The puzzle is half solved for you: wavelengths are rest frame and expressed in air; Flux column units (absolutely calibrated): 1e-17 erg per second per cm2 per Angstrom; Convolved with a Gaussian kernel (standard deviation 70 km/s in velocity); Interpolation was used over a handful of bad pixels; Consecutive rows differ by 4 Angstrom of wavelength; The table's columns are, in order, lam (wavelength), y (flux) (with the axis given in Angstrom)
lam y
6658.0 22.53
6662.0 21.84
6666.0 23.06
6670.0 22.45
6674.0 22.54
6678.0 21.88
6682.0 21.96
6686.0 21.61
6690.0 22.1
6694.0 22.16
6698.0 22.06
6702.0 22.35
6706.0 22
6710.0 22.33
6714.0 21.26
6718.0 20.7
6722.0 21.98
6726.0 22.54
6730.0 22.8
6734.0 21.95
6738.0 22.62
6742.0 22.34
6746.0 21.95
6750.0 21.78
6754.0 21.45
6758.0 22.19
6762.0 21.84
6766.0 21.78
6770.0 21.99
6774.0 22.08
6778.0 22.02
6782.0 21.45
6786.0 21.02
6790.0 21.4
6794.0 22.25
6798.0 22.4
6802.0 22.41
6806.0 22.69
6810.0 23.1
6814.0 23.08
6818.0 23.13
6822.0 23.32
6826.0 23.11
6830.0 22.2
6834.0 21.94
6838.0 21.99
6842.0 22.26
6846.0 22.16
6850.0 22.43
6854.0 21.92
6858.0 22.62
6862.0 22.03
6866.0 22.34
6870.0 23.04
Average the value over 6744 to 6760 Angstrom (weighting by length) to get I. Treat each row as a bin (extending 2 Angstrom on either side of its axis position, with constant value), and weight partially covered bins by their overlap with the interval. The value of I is 21.8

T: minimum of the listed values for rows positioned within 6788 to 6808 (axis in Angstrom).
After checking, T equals 21.4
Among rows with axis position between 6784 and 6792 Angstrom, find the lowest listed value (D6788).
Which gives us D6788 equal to 21.02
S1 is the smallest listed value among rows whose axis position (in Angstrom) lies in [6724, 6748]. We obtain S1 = 21.95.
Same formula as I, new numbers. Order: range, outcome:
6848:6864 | 22.2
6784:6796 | 21.6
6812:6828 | 23.2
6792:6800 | 22.3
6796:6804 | 22.4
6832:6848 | 22.1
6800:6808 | 22.6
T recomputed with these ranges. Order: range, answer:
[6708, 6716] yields 21.26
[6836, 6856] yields 21.92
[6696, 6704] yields 22.06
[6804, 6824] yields 22.69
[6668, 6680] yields 21.88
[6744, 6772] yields 21.45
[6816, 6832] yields 22.2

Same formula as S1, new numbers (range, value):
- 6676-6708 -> 21.61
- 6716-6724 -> 20.7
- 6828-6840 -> 21.94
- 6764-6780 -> 21.78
